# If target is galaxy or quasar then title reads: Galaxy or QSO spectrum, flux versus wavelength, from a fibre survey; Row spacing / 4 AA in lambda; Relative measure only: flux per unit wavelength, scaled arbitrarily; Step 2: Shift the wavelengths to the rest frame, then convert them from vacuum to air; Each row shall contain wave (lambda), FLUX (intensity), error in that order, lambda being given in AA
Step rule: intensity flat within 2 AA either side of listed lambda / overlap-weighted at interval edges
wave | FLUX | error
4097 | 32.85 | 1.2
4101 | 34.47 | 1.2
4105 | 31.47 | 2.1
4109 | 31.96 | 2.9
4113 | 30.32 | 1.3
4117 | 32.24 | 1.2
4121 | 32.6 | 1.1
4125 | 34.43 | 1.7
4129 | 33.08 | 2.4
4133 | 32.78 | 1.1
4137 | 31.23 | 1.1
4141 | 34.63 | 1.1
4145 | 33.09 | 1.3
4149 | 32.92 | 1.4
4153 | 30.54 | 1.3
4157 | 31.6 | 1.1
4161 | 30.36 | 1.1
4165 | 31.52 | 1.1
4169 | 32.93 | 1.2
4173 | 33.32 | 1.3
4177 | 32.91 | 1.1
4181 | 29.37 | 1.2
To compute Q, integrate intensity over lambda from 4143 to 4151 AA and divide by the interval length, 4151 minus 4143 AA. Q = 33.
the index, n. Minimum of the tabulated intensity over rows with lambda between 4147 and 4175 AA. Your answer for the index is 30.36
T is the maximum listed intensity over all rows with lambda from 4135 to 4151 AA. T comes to 34.63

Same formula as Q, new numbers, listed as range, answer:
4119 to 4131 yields 33.4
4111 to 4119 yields 31.3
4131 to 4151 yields 32.9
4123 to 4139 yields 32.9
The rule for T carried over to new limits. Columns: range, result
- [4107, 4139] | 34.43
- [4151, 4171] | 32.93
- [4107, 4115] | 31.96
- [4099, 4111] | 34.47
